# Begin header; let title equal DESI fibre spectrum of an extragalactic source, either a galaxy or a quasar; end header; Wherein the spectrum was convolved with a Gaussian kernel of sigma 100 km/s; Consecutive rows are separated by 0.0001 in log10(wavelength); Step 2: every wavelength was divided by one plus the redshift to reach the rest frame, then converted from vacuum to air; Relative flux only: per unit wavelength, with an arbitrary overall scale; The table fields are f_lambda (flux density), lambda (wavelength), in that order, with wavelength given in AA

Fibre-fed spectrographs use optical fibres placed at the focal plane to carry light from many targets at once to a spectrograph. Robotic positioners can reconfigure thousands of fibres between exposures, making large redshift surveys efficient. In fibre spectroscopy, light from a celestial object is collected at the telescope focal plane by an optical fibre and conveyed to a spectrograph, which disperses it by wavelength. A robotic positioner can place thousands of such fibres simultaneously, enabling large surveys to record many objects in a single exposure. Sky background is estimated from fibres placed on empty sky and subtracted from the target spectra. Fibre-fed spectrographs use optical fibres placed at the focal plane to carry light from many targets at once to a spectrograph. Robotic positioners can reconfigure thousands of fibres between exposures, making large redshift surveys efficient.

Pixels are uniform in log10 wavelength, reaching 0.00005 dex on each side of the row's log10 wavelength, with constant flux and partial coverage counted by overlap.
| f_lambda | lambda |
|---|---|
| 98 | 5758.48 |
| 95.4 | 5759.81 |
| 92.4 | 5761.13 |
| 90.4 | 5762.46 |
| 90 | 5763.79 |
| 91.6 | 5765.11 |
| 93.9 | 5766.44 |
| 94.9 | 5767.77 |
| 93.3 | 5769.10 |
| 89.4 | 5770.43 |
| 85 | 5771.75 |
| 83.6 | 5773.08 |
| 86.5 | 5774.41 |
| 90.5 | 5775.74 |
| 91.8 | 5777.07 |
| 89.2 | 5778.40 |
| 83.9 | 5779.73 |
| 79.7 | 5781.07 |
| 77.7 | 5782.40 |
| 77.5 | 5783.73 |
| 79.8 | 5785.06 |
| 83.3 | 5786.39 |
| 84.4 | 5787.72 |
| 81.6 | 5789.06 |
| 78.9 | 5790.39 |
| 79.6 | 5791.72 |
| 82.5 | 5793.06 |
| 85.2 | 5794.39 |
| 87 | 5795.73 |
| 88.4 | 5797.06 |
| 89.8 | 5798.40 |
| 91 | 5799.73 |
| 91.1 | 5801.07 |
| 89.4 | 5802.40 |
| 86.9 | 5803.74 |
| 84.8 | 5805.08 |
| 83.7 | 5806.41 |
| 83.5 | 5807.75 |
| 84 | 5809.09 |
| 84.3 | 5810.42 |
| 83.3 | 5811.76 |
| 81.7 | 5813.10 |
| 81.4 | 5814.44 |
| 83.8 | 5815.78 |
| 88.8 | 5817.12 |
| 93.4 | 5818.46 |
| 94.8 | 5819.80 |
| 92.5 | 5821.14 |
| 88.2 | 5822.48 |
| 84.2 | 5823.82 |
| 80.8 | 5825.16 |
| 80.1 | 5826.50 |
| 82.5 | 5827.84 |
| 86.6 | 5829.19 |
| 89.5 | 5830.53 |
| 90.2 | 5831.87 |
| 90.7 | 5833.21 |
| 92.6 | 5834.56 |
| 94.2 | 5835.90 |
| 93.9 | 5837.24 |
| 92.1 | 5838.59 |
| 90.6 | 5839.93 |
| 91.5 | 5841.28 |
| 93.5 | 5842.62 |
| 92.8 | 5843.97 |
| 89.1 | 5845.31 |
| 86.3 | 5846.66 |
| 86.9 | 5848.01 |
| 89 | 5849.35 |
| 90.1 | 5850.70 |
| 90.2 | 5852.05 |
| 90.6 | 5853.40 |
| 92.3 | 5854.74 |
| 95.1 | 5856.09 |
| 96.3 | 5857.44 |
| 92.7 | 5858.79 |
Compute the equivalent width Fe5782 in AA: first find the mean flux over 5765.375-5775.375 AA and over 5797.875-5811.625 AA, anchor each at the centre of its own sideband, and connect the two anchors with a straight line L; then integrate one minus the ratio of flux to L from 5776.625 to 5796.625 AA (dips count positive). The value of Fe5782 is 1.2 AA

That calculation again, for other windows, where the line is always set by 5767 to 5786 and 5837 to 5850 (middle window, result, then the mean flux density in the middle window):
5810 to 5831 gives 0.7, 86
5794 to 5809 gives 0.1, 87.2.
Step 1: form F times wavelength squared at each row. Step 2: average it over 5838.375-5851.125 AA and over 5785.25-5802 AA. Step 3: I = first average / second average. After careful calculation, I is 1.1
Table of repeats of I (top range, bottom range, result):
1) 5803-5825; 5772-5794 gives 1.05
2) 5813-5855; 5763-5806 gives 1.05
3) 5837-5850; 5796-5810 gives 1.05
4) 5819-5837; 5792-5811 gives 1.03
